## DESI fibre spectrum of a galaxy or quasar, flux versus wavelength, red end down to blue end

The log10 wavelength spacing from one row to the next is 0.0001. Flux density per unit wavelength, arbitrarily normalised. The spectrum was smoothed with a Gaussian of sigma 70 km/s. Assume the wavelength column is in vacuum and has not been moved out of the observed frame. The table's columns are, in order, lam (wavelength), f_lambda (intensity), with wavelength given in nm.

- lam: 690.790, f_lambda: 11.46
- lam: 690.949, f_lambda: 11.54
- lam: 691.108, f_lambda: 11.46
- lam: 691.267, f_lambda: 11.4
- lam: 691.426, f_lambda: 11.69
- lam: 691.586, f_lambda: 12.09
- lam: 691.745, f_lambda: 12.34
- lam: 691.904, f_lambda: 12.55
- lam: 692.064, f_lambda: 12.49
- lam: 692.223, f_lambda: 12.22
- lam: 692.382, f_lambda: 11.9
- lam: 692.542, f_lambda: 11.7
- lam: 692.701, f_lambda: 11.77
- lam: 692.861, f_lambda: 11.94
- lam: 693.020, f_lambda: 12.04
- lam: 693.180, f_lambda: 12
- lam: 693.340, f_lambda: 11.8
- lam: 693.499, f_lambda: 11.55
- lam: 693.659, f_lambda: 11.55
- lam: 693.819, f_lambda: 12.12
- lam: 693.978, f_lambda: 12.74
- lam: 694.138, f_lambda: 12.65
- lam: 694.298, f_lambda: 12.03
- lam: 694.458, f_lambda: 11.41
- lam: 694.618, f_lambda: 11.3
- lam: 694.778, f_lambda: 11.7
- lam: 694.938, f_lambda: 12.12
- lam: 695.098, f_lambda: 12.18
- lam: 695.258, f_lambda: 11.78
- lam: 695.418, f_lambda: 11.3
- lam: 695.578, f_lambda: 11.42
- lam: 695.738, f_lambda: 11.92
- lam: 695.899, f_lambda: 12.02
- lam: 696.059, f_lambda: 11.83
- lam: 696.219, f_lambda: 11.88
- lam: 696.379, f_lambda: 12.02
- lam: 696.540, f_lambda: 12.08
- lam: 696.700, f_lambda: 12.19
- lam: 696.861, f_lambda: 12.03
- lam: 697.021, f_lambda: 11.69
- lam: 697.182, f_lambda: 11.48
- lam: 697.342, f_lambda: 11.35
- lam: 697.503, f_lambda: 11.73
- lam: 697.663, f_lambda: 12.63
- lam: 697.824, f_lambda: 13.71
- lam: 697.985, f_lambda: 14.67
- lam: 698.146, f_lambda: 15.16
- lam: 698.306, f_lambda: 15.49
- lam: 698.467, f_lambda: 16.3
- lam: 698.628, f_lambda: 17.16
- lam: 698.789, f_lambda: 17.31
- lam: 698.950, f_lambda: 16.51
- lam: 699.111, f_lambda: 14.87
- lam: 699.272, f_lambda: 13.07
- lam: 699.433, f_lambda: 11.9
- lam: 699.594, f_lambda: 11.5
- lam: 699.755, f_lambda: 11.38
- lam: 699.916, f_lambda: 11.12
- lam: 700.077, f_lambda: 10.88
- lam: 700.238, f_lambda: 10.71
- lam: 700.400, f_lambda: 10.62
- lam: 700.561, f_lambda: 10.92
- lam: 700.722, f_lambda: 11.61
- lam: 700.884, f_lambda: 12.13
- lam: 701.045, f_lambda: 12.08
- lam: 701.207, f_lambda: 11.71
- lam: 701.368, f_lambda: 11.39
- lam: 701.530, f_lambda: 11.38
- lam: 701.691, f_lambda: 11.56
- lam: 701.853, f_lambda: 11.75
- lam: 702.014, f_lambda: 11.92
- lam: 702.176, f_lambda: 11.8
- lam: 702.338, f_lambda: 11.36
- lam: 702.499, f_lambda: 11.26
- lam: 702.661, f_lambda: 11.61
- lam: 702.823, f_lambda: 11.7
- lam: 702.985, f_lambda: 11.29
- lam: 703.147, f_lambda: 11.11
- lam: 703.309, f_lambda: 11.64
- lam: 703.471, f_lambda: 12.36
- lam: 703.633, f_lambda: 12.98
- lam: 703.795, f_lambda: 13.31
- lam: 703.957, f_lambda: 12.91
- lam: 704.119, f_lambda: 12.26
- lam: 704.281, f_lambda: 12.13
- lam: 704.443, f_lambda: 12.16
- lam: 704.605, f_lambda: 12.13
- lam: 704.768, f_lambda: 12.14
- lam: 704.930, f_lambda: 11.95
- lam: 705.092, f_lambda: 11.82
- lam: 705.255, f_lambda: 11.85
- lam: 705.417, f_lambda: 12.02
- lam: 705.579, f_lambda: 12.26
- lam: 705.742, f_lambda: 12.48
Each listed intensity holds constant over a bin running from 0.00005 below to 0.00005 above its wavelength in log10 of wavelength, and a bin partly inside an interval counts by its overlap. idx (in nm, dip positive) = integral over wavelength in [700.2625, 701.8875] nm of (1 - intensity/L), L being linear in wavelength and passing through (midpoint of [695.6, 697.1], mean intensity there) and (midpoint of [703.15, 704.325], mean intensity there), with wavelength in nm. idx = 0.10 nm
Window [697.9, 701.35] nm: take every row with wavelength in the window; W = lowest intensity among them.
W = 10.62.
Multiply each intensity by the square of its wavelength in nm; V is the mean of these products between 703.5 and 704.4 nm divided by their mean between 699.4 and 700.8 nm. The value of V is 1.1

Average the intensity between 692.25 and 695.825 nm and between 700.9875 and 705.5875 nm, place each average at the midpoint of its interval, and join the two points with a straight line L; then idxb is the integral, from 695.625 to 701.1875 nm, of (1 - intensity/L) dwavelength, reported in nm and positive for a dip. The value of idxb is -0.40 nm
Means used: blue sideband 11.9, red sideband 11.9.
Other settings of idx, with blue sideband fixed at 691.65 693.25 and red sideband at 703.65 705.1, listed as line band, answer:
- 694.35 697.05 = 0.078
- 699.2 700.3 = 0.068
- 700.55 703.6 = 0.166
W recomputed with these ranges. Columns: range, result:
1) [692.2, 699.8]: 11.3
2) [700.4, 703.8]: 10.92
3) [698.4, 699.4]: 13.07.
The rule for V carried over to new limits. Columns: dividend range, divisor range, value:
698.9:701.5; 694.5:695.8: 1.04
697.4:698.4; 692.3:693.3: 1.18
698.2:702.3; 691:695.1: 1.08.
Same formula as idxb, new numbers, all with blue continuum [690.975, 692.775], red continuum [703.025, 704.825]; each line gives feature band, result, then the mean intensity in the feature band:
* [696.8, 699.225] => -0.406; 14.1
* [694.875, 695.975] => 0.021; 11.8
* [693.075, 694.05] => 0.003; 12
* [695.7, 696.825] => 0.007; 12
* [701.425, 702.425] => 0.048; 11.6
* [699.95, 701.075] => 0.087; 11.2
